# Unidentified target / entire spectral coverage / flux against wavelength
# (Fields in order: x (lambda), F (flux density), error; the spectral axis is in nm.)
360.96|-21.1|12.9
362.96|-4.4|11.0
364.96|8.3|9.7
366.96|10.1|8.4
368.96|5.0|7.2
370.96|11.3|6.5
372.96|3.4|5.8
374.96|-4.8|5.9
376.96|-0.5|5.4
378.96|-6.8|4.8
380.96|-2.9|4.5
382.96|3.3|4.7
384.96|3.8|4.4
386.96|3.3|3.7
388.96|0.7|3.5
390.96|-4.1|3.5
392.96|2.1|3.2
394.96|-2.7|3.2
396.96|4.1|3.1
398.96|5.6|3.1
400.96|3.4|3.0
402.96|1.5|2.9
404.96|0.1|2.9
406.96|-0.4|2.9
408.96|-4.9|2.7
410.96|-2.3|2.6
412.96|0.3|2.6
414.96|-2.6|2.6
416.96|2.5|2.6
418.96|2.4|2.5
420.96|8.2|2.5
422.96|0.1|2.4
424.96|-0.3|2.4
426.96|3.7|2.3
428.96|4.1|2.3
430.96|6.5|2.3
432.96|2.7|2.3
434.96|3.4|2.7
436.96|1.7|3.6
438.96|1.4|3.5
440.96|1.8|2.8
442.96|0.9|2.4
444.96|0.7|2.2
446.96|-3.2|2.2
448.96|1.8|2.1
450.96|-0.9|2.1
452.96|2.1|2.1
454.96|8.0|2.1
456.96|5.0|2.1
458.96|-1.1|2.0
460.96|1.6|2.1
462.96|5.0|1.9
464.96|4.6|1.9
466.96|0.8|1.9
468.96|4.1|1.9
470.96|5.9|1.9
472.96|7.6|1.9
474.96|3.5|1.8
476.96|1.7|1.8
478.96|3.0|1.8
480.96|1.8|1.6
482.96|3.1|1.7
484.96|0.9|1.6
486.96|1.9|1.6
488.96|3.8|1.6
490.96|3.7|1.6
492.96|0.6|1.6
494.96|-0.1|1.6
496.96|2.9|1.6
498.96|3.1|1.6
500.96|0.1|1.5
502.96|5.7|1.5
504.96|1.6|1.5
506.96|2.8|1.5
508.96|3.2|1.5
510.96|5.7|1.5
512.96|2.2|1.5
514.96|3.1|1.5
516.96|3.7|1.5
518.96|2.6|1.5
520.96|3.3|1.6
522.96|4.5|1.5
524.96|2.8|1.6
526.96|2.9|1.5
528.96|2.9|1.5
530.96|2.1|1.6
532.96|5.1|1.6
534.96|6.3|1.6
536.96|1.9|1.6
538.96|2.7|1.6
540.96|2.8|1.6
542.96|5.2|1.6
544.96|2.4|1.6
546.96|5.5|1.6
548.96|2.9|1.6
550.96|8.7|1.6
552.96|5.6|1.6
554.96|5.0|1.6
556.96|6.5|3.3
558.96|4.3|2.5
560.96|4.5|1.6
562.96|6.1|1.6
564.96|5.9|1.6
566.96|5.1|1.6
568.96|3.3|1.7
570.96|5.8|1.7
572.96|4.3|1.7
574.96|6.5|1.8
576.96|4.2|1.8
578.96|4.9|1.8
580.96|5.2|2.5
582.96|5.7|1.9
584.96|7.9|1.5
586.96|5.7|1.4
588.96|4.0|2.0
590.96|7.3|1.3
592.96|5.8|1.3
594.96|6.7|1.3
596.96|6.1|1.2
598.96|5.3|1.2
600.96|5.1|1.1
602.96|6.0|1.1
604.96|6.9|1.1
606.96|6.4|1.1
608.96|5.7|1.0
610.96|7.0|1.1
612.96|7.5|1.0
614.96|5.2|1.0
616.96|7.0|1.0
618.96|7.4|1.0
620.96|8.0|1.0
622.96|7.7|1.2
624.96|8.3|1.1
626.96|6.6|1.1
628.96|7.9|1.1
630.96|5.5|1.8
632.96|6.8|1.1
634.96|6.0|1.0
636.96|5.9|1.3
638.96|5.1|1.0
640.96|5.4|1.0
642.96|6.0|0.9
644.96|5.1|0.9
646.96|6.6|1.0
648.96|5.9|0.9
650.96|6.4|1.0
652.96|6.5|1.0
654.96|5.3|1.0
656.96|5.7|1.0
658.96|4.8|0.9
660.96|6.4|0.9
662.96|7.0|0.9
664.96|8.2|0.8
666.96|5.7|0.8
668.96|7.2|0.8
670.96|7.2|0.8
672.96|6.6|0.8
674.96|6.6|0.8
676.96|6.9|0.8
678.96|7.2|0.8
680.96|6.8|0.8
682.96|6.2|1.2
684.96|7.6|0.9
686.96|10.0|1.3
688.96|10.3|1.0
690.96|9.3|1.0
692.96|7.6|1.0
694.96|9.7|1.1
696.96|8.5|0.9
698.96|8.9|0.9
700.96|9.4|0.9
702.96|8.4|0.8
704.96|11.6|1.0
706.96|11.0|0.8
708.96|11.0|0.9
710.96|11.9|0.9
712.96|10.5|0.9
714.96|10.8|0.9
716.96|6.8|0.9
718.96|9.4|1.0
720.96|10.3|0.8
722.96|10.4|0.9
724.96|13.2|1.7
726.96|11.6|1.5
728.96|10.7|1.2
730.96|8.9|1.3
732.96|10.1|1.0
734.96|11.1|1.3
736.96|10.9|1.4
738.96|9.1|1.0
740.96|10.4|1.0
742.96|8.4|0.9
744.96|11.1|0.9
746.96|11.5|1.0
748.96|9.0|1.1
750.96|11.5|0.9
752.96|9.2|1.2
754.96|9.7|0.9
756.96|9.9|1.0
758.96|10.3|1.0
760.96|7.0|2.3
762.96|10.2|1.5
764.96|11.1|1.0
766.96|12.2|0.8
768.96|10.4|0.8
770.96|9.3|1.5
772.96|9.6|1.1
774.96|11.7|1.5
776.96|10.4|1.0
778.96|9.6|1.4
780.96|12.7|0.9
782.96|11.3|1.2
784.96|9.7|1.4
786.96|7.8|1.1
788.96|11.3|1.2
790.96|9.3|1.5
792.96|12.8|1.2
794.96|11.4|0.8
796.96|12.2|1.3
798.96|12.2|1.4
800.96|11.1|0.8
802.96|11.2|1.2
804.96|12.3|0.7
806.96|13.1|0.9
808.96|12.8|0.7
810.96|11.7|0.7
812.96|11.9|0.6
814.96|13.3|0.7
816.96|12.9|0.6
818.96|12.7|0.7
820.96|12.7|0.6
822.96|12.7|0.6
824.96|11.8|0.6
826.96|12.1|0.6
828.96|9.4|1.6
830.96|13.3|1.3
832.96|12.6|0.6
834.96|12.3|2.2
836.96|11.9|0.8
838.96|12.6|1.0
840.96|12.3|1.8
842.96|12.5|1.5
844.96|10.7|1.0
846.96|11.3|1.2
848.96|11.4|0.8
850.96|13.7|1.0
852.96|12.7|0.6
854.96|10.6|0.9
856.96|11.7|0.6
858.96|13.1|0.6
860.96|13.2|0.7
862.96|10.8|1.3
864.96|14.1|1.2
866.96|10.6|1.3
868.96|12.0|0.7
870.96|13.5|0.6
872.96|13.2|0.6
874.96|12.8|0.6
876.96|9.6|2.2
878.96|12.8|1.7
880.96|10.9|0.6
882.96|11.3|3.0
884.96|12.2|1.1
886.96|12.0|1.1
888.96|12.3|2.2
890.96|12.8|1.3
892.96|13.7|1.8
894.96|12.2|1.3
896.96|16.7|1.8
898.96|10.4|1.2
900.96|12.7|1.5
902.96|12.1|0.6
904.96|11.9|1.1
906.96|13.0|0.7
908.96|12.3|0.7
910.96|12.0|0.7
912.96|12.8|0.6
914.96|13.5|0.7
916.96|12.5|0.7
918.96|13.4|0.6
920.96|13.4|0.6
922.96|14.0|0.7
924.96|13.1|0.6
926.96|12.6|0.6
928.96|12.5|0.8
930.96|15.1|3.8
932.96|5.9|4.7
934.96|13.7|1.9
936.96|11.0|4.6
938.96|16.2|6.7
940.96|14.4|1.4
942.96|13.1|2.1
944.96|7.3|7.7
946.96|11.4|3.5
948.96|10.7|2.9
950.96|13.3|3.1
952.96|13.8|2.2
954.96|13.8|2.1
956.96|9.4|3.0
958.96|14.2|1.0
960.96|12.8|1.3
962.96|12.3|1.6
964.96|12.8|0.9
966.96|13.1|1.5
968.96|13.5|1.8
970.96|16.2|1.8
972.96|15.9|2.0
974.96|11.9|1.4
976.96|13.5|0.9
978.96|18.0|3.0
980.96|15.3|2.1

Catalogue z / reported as 0.76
